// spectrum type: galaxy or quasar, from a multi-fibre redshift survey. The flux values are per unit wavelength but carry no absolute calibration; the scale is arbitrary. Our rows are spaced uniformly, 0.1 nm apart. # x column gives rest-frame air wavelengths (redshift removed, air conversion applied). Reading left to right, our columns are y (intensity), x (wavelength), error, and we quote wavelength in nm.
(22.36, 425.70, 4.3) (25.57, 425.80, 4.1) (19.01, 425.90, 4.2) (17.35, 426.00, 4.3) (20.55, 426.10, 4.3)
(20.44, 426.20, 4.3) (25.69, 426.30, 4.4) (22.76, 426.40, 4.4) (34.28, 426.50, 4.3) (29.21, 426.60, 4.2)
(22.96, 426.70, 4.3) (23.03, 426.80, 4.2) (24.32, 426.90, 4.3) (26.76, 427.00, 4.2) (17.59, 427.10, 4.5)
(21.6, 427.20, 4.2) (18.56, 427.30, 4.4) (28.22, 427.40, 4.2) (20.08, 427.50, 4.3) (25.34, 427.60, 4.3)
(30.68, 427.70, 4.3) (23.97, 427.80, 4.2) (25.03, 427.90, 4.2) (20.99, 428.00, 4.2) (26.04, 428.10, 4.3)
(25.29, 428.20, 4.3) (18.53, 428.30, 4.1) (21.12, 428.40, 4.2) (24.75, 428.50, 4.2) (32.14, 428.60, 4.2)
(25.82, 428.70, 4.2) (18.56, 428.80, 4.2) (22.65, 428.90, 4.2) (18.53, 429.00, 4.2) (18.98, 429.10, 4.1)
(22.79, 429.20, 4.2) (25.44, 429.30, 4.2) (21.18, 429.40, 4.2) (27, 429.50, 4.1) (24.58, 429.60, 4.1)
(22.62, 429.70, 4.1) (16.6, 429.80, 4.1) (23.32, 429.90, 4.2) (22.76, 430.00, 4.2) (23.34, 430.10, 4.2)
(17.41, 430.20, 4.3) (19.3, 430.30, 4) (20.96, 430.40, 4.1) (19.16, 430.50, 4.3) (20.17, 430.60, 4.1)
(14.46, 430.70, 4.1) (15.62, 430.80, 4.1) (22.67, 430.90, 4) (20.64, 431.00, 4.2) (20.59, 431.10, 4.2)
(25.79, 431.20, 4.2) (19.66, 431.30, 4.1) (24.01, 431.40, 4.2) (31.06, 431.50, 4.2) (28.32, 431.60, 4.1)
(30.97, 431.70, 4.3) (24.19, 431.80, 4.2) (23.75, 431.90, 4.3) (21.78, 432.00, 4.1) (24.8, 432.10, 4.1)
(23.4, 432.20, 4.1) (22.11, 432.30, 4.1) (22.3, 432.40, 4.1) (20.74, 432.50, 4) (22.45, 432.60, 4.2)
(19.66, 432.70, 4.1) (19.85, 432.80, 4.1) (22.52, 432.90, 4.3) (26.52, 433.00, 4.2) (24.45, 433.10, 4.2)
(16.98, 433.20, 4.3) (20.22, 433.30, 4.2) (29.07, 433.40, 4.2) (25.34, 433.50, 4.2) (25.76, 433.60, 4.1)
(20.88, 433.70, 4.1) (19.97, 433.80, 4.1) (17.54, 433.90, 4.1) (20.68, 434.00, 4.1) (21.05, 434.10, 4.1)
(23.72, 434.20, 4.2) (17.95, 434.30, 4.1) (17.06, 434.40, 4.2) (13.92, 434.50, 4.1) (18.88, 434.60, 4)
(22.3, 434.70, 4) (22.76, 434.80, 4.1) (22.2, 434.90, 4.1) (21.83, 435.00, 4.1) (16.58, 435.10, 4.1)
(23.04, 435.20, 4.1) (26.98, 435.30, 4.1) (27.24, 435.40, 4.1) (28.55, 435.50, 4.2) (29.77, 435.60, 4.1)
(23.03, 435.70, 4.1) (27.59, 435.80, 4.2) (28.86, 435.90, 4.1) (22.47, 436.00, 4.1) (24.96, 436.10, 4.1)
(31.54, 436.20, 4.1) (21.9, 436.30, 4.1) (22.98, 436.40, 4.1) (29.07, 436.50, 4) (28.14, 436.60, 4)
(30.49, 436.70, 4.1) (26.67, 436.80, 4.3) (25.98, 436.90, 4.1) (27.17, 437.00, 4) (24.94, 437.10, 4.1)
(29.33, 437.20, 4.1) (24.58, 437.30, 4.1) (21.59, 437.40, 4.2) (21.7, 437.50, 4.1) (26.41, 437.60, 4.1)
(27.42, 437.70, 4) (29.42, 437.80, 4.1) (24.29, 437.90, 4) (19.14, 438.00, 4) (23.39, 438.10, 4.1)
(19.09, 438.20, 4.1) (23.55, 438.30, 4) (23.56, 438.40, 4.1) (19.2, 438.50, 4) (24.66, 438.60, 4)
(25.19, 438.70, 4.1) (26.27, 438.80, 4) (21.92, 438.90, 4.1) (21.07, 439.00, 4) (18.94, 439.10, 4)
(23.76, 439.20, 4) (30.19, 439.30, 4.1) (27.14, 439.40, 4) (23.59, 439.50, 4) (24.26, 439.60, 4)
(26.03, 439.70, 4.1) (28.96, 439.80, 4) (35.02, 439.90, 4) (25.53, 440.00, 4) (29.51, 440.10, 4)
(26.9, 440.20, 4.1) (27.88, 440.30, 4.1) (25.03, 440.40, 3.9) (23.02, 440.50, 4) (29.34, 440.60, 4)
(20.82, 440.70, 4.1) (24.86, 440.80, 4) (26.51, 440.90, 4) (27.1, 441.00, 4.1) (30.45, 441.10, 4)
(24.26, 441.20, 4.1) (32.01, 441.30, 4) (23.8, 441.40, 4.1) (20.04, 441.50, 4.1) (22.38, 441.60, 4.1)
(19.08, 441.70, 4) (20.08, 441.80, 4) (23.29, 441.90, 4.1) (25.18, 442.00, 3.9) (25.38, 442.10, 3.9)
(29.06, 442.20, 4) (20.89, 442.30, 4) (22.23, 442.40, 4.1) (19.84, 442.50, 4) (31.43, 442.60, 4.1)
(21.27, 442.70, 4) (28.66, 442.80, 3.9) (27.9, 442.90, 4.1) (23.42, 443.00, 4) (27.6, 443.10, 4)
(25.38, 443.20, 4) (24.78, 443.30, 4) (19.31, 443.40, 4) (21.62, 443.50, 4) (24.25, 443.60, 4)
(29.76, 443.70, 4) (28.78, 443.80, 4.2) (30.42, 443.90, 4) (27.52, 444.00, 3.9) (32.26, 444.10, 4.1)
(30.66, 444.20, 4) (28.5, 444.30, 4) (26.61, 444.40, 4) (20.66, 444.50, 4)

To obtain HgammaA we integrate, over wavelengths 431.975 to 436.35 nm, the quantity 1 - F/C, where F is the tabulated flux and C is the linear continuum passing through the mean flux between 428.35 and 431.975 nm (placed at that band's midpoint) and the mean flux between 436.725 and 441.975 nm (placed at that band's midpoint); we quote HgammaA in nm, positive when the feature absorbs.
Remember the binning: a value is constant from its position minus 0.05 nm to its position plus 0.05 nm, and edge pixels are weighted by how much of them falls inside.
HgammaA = 0.15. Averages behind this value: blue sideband 22.5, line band 22.8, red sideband 25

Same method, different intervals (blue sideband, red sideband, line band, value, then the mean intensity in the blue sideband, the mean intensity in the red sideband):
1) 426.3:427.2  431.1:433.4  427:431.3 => 0.38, 25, 23.5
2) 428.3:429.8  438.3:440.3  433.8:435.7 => 0.20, 22.9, 25.4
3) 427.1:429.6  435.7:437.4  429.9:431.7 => 0.18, 23.4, 26.4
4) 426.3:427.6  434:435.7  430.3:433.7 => 0.03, 24.2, 22.1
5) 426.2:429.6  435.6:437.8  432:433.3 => 0.16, 23.9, 26.2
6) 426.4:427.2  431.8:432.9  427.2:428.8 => 0.02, 25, 22.2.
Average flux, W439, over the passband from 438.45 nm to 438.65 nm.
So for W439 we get 21.9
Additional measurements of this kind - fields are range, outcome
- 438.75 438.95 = 24.1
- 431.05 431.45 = 22.5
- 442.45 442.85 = 25.3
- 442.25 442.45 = 21.6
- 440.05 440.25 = 28.2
